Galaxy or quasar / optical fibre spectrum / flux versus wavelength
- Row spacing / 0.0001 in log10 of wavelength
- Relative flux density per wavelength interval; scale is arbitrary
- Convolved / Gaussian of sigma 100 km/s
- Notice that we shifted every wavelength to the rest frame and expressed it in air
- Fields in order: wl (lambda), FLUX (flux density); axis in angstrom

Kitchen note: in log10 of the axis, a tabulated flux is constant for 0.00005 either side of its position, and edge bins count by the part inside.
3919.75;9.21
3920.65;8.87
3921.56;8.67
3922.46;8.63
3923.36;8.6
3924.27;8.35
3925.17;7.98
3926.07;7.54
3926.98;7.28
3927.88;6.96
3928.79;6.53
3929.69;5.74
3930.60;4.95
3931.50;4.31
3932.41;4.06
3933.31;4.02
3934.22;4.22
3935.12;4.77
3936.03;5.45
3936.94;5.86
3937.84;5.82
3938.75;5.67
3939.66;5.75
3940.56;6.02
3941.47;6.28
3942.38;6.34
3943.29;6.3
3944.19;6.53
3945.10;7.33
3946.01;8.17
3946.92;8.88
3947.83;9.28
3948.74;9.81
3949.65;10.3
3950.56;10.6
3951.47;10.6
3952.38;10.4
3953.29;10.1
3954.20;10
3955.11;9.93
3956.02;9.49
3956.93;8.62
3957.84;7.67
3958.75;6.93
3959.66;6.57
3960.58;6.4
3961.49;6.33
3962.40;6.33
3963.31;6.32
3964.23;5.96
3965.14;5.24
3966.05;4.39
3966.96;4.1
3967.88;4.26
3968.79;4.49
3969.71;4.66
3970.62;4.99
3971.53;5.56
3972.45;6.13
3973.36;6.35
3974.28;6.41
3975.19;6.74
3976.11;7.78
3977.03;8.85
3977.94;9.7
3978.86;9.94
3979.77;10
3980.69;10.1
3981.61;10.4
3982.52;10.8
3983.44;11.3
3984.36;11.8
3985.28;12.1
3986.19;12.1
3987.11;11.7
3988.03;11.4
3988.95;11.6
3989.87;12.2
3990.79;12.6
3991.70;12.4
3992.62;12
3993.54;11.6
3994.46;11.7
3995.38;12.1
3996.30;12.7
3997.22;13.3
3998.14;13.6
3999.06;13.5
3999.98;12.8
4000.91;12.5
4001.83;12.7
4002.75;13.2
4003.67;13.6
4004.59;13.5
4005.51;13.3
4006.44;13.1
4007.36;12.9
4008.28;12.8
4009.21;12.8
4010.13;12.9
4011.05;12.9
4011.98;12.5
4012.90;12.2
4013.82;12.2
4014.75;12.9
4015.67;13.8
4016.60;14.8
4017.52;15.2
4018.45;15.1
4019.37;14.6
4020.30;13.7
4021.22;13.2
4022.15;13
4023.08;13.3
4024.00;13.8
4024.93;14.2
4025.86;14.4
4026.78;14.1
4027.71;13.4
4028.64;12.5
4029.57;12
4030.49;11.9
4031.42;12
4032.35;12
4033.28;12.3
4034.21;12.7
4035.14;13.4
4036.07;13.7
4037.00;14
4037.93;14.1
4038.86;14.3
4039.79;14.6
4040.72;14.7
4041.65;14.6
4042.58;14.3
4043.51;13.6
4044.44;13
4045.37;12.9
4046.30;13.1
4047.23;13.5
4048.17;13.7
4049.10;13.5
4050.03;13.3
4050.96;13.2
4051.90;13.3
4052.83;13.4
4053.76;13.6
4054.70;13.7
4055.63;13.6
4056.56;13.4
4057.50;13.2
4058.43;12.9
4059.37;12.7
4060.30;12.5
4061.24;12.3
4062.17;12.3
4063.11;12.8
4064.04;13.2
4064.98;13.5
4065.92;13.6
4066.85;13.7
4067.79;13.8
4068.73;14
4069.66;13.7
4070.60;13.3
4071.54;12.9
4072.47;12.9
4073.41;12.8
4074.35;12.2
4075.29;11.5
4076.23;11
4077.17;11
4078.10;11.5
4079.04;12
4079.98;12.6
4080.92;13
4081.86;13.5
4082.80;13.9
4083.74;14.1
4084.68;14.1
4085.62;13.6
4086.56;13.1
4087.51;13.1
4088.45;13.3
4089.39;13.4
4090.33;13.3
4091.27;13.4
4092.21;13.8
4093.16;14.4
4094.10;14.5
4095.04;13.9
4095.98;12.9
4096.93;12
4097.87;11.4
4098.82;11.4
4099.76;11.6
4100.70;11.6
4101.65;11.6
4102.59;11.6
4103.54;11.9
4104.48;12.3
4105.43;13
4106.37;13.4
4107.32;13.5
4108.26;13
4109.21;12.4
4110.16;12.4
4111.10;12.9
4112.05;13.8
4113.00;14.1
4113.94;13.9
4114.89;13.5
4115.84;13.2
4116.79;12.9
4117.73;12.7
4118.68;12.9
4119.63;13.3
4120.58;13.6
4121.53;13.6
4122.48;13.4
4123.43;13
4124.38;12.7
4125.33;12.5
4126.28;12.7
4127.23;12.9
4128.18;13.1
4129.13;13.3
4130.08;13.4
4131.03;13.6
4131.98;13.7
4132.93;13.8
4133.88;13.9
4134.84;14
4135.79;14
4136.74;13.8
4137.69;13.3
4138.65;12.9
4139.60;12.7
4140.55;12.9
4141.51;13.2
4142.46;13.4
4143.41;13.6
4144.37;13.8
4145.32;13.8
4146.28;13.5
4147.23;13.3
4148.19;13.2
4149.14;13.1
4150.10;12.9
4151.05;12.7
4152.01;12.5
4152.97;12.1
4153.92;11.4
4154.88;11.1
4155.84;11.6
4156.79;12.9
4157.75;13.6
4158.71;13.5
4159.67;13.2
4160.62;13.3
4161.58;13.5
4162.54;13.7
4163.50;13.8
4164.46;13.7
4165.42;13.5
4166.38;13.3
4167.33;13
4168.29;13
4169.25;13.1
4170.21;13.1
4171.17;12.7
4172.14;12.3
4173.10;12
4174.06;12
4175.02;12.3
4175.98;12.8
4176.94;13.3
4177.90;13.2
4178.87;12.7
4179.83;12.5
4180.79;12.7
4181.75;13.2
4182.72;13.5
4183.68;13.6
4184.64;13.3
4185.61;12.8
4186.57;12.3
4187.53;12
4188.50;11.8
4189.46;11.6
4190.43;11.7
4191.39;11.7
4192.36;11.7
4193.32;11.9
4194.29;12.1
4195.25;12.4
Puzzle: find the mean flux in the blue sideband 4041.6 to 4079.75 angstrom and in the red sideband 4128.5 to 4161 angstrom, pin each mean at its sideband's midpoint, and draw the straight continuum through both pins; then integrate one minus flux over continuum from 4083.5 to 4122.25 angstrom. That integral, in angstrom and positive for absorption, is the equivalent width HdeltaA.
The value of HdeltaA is 0.2 angstrom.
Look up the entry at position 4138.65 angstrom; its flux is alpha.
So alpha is 12.9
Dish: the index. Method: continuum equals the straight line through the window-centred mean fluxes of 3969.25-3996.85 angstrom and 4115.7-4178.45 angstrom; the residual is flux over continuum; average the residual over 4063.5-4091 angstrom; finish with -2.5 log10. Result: -0.11 mag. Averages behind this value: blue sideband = 9.94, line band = 13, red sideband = 13.1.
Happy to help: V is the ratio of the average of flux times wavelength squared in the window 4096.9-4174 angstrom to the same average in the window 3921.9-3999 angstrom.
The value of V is 1.7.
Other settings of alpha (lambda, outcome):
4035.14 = 13.4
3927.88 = 6.96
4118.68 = 12.9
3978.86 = 9.94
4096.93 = 12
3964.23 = 5.96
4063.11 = 12.8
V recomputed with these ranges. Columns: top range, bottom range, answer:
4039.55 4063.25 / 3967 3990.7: 1.57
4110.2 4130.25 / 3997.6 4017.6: 1.06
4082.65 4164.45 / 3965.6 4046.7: 1.17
